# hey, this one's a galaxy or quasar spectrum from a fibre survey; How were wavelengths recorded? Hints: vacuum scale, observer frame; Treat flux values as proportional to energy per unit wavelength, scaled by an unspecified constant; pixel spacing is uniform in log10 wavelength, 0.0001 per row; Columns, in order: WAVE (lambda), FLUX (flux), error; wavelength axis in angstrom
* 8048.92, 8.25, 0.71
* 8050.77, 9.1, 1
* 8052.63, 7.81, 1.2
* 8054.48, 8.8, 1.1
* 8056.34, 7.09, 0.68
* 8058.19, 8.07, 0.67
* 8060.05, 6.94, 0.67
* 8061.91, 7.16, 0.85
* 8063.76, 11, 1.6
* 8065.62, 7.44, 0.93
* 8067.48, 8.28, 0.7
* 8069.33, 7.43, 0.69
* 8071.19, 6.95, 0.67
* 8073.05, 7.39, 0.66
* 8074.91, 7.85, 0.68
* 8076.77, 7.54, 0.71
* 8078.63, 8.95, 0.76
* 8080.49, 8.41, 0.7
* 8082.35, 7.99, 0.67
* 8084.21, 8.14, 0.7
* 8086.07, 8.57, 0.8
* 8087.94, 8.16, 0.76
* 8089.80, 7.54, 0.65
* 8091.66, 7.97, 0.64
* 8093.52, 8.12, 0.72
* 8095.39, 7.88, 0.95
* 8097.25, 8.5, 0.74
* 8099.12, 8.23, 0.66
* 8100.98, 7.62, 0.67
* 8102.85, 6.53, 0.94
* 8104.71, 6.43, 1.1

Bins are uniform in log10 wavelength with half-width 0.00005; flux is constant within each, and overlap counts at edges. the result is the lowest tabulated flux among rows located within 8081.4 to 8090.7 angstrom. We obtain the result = 7.54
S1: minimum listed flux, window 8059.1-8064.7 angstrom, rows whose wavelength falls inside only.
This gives 6.94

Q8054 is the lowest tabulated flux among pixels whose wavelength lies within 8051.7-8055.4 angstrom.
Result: 7.81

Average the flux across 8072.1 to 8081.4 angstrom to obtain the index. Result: 8.02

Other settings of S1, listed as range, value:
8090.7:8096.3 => 7.88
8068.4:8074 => 6.95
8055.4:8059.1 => 7.09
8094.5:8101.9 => 7.62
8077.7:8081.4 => 8.41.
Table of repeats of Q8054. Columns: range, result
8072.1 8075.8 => 7.39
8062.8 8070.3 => 7.43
